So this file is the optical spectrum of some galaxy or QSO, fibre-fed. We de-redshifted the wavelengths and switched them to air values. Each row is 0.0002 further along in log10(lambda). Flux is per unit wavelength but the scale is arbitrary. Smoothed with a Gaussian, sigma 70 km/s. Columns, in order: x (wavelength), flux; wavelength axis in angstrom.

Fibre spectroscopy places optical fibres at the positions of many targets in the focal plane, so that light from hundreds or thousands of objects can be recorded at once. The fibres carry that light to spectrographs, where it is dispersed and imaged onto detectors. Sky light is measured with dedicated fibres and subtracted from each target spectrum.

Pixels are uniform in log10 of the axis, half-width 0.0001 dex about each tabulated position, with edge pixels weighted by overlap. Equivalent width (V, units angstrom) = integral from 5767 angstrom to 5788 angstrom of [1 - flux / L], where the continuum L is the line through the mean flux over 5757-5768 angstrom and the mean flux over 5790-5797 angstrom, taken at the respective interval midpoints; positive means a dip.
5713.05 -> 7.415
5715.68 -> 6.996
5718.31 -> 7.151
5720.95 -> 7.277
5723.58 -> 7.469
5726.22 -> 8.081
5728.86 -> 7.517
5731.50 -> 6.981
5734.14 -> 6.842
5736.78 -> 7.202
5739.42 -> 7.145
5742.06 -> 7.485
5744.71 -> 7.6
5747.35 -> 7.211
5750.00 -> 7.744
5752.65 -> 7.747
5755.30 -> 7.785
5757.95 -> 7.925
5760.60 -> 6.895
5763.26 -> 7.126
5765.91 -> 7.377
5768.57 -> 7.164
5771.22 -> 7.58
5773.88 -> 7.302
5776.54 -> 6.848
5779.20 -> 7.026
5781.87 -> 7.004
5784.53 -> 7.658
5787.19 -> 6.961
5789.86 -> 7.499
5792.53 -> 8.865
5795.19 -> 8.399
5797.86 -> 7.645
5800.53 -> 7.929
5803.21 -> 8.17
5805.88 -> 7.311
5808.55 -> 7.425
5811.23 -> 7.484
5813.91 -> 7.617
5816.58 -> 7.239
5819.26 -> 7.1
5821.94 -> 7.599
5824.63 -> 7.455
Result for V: 1.6 angstrom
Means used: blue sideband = 7.3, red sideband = 8.38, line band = 7.2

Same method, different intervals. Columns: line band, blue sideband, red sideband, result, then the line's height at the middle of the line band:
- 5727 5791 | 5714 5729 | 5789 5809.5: 2.8 angstrom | 7.66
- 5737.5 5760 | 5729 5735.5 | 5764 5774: -1.2 angstrom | 7.17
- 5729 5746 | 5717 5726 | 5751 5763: 0.5 angstrom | 7.46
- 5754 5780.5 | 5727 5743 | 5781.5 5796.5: 0.9 angstrom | 7.56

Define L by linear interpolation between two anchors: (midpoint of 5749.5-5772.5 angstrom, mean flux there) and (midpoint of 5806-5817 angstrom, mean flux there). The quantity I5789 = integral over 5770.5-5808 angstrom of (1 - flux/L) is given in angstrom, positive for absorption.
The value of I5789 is -0.6 angstrom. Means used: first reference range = 7.47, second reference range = 7.45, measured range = 7.58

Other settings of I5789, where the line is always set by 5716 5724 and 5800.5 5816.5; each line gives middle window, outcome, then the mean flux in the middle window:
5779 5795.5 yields -0.2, 7.62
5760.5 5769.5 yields 0.3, 7.17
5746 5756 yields -0.3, 7.61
